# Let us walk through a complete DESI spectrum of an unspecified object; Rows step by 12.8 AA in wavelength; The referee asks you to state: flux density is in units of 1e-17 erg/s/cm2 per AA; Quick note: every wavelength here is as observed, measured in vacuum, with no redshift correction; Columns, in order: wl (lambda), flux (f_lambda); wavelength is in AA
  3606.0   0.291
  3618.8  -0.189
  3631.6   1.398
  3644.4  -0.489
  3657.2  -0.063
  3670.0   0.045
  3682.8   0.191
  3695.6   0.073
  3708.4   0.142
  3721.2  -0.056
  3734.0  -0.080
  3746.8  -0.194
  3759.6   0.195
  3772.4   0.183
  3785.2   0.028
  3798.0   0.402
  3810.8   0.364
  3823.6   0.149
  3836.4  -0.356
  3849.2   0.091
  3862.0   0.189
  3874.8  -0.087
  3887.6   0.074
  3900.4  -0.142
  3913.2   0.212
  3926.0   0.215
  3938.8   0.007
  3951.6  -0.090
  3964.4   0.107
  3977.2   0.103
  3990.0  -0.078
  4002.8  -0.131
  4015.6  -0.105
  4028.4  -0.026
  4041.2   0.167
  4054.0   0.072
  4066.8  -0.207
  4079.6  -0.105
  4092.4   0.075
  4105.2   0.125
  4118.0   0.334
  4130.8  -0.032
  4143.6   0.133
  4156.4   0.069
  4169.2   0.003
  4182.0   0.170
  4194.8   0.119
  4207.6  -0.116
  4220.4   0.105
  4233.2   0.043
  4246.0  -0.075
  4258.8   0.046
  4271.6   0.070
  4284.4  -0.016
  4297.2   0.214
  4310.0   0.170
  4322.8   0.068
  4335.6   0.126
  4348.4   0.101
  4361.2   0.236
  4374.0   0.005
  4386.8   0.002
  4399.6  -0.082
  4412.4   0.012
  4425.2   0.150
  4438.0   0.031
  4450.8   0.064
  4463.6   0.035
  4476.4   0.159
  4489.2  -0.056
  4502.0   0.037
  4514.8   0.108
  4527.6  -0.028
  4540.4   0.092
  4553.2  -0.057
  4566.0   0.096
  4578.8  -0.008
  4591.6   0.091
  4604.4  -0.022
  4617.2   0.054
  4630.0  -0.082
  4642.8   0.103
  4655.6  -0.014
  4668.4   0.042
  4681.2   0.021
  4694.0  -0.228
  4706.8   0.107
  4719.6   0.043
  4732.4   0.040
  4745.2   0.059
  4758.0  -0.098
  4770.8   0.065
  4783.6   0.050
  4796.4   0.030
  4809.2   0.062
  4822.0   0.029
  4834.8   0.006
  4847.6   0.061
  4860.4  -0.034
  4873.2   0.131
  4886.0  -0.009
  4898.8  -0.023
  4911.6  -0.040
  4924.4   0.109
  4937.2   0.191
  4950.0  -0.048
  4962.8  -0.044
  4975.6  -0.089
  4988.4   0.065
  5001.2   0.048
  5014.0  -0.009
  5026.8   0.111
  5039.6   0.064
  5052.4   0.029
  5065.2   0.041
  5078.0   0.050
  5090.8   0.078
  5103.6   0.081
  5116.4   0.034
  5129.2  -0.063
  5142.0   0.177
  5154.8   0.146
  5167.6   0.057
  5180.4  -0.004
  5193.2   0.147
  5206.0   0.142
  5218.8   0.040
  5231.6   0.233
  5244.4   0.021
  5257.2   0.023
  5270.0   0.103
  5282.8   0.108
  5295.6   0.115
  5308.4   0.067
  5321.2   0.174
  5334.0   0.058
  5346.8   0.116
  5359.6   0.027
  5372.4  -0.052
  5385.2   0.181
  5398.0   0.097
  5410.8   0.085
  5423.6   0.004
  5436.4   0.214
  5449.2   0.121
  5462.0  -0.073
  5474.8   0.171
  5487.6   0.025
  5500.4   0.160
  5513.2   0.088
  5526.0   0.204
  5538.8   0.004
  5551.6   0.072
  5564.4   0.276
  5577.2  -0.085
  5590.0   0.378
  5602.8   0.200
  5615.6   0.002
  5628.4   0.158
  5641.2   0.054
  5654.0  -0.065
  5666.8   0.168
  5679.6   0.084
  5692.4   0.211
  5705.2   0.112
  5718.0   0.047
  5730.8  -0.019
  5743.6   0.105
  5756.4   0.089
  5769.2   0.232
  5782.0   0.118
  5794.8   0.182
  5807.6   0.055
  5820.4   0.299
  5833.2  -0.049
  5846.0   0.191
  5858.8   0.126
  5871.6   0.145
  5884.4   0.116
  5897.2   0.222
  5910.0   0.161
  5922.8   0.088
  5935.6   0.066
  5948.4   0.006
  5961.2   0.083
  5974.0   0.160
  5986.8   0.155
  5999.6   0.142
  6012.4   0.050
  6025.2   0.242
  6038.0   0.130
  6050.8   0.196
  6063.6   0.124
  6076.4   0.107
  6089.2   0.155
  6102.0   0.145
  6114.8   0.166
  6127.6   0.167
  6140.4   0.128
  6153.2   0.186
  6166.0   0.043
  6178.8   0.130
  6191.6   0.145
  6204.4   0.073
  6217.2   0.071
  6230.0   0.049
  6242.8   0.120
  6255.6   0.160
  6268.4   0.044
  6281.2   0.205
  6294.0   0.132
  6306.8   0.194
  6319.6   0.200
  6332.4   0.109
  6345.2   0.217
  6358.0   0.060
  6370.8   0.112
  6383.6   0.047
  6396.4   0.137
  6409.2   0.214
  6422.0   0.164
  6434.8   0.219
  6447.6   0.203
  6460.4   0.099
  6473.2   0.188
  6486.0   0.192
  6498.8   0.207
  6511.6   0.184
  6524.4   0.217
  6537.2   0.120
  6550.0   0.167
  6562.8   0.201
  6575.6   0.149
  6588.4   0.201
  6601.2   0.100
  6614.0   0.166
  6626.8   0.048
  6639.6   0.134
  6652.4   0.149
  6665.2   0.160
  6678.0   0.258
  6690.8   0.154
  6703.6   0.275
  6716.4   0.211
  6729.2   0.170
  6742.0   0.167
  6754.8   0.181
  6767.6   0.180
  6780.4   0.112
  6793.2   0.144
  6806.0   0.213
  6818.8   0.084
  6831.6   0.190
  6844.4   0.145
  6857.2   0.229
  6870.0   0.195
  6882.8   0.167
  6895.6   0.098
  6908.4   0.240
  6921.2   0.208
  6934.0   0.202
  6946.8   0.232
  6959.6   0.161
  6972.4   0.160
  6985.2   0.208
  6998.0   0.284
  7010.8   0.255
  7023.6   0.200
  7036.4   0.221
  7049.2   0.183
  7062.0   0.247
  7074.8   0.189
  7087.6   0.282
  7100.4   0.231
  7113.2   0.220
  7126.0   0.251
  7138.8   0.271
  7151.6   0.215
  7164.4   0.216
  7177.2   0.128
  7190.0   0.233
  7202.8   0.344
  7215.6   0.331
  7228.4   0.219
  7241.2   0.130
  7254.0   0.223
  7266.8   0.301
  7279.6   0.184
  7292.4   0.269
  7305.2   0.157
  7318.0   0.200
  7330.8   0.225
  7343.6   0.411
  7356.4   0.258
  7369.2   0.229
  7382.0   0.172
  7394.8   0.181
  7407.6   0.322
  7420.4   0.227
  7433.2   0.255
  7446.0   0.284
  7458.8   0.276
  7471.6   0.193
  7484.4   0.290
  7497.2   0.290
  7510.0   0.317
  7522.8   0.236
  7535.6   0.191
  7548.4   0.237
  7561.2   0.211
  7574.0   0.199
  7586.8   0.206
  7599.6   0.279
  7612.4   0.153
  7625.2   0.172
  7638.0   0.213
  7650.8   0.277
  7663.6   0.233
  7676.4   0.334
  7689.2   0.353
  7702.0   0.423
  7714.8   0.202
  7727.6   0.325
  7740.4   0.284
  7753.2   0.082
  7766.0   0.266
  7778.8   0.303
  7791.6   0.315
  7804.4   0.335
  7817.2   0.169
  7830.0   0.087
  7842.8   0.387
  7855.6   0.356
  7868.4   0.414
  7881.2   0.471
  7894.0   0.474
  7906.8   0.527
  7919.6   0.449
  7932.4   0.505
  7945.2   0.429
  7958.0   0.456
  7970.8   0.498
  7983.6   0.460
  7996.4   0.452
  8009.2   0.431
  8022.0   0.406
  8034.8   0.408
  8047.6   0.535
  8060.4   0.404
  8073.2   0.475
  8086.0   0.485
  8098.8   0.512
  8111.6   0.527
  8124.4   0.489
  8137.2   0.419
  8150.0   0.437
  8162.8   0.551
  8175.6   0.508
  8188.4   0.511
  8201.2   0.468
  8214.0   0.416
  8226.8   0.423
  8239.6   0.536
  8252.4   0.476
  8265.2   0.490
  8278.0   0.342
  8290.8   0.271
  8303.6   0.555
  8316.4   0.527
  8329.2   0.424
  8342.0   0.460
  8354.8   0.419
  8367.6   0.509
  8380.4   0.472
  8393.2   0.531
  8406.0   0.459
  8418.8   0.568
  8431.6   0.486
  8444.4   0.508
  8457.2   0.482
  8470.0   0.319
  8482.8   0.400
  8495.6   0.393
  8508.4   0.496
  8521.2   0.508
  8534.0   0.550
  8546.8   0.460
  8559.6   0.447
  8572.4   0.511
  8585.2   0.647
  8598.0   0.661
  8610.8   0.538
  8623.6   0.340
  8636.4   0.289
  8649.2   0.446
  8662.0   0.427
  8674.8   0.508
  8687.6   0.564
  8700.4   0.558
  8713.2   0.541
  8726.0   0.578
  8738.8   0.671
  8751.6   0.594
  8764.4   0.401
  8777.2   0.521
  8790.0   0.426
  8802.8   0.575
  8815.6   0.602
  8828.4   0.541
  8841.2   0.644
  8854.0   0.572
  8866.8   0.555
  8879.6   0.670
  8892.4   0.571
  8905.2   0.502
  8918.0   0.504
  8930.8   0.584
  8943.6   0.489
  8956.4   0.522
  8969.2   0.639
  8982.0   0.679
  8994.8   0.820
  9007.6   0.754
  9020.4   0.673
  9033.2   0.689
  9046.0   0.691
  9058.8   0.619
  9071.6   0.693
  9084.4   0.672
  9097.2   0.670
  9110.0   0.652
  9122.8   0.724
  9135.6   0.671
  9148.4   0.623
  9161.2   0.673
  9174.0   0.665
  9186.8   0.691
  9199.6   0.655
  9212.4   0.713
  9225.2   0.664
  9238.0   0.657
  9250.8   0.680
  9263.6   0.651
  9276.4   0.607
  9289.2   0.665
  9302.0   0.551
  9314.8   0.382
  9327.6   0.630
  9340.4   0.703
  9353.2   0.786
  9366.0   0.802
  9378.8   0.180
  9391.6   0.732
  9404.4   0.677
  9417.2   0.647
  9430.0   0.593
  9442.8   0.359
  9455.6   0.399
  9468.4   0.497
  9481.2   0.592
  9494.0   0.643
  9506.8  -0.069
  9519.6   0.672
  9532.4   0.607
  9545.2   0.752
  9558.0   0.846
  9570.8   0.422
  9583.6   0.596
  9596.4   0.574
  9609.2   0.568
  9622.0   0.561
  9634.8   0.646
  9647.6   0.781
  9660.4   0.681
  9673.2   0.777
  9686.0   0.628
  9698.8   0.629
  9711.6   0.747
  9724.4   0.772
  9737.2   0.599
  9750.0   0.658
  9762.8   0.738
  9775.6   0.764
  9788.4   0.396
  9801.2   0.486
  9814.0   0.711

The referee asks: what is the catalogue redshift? 0.97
